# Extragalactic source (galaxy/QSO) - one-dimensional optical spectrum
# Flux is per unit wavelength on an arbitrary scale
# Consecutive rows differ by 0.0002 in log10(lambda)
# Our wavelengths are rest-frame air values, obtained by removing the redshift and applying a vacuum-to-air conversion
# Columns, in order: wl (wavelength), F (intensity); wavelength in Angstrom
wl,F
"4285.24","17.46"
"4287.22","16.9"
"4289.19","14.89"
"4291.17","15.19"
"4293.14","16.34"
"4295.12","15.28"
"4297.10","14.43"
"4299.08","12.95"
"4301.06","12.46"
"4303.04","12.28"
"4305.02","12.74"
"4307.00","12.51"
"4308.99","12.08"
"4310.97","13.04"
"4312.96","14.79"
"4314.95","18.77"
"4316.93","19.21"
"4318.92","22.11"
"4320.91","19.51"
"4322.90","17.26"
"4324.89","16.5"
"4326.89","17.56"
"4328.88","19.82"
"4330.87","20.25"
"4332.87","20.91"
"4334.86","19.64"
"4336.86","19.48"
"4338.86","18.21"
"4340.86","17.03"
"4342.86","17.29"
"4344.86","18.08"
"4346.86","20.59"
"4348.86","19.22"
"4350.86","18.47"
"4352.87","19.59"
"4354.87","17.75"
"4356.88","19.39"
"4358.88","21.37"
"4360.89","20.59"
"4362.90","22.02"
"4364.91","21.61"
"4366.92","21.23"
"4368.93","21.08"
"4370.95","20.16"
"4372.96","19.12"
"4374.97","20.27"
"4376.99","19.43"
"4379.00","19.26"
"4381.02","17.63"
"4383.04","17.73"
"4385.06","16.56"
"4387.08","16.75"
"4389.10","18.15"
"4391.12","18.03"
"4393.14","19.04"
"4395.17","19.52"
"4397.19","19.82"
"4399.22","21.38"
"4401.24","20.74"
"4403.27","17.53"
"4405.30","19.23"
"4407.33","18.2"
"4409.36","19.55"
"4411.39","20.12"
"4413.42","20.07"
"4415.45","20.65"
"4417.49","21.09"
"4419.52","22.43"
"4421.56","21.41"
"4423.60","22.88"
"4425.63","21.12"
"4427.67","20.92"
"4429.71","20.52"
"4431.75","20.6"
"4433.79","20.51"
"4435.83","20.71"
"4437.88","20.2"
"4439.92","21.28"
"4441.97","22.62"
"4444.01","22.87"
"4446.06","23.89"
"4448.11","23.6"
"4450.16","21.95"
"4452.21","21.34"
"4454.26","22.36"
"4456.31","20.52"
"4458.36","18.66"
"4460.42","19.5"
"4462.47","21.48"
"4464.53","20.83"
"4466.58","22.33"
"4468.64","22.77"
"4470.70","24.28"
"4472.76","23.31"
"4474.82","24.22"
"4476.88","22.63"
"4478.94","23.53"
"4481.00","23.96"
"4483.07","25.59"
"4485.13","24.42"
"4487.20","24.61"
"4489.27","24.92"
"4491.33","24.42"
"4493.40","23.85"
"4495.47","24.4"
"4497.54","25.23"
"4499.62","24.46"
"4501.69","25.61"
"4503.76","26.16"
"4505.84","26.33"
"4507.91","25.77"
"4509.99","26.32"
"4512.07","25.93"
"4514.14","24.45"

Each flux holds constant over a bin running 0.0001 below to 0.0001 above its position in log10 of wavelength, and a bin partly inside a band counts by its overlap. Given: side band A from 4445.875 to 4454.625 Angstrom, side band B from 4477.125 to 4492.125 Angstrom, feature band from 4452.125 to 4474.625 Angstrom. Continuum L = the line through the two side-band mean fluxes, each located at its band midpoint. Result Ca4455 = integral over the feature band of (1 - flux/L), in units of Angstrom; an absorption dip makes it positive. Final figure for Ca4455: 1.5 Angstrom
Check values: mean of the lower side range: 22.5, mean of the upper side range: 24.4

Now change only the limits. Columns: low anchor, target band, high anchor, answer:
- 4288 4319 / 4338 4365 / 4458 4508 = -3.35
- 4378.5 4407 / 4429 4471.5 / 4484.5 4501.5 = 0.93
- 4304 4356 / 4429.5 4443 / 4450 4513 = 0.58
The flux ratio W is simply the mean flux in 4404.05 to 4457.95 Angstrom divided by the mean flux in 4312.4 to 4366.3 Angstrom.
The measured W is 1.10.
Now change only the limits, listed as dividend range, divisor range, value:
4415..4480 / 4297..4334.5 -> 1.33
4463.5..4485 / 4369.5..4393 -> 1.26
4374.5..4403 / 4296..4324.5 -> 1.23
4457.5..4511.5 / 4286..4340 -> 1.45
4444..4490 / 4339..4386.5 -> 1.18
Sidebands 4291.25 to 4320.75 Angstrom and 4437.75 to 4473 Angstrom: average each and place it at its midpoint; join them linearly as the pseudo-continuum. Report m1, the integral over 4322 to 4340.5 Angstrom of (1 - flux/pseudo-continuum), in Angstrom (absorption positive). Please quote -2.92 Angstrom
